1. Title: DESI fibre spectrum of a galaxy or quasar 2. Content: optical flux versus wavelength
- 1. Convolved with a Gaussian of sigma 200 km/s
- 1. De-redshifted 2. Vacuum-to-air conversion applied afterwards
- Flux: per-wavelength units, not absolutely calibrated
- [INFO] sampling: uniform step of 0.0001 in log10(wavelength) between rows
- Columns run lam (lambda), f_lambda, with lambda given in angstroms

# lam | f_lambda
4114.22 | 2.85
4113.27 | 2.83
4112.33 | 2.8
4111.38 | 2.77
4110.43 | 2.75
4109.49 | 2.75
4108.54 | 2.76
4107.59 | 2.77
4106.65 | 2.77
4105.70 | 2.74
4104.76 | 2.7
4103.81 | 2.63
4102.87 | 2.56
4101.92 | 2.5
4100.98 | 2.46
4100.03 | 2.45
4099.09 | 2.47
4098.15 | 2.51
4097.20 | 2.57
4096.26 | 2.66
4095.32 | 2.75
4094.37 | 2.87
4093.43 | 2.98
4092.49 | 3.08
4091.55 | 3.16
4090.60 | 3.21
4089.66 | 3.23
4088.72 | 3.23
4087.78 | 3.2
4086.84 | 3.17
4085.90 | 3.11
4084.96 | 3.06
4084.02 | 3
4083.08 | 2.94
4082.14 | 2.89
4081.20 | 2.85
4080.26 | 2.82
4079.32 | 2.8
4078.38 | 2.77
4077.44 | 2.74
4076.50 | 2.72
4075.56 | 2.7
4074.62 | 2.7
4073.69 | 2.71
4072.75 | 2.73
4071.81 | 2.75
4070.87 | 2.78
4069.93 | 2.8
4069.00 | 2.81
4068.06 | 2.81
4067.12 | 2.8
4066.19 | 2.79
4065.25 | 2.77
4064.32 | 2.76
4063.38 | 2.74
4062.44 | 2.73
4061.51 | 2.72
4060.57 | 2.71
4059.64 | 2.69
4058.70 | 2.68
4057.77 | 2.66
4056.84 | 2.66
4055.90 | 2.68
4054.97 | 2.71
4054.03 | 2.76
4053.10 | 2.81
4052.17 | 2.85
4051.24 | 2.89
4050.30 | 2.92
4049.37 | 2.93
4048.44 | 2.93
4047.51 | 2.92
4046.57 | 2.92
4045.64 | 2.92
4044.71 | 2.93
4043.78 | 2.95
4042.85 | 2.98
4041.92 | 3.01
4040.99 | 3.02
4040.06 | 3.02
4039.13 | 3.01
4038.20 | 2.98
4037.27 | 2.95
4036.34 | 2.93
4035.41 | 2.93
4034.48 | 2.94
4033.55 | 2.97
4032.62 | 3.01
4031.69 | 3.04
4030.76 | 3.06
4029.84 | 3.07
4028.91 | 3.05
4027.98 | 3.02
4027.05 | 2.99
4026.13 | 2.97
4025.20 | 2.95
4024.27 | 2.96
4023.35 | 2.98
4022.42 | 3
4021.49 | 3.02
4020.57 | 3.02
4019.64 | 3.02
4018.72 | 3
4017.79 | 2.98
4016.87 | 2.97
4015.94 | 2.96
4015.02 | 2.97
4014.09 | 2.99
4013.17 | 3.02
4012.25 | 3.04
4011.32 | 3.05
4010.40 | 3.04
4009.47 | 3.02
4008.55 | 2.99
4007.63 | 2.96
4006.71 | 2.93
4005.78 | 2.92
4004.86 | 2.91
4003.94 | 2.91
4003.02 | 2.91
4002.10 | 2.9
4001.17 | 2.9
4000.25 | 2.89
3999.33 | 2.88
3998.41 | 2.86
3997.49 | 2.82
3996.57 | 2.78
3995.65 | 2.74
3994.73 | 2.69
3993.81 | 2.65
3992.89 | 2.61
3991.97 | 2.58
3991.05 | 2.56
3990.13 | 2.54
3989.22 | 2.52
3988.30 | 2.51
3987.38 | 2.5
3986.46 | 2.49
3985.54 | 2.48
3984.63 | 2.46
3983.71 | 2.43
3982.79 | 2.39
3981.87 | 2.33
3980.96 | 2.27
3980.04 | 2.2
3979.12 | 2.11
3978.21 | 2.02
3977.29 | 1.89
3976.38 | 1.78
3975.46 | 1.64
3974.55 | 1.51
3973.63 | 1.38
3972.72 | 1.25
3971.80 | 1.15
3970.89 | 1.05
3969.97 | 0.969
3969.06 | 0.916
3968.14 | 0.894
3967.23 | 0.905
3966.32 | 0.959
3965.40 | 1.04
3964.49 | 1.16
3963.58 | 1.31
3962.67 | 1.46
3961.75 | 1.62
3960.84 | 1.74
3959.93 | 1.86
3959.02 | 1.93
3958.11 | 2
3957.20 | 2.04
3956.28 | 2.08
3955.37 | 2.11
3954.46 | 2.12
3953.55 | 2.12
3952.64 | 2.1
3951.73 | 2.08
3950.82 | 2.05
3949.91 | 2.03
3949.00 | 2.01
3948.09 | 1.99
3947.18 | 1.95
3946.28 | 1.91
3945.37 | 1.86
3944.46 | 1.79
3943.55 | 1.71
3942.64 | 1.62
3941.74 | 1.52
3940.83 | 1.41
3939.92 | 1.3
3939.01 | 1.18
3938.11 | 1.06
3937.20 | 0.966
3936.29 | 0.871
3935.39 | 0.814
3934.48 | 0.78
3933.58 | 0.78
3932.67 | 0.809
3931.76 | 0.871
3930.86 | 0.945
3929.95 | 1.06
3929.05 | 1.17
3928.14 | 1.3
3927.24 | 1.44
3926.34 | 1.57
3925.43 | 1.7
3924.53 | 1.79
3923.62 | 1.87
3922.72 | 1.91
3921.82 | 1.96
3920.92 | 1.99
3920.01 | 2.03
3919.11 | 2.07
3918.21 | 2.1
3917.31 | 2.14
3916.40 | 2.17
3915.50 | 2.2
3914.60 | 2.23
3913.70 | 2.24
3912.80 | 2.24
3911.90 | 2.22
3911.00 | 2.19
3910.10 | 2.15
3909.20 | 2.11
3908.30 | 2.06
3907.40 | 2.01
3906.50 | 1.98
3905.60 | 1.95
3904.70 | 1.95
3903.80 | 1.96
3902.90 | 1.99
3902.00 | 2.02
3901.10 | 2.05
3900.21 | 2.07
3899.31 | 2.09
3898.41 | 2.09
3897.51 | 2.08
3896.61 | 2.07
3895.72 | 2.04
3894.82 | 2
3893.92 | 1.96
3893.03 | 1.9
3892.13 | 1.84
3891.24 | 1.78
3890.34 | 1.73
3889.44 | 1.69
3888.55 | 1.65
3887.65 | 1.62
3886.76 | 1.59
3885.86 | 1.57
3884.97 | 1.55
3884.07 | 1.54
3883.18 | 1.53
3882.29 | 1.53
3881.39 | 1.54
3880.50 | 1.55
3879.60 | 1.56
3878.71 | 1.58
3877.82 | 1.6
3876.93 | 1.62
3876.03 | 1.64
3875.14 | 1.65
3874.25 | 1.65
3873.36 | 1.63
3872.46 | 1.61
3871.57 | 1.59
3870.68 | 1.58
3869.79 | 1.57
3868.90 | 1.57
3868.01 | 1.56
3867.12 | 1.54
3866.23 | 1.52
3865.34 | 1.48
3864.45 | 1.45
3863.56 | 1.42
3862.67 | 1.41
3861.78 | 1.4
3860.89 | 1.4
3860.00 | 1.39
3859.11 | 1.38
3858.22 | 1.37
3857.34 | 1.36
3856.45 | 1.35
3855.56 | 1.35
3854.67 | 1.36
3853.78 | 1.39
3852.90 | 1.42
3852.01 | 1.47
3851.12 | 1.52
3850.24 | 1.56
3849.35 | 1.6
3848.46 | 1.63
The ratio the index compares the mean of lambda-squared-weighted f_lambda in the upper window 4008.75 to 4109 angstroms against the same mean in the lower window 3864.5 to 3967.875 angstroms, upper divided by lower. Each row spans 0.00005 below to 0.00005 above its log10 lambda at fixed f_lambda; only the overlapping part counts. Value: 1.81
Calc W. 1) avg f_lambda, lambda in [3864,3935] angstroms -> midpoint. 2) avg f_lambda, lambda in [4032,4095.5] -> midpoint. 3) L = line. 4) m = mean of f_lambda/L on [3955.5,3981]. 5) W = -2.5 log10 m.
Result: 0.40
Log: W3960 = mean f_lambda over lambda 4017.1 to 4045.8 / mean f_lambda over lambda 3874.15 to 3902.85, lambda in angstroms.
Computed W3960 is 1.69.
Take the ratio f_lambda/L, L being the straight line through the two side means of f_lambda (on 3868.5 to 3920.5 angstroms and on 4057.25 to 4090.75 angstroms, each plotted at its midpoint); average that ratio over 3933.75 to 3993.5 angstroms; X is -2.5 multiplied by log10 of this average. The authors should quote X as 0.26 mag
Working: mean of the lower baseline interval 1.86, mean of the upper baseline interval 2.85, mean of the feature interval 1.77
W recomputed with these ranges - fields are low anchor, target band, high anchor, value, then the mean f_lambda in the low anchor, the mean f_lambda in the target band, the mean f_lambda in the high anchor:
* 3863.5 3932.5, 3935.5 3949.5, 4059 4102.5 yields 0.309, 1.77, 1.53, 2.82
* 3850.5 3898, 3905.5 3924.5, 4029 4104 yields -0.126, 1.59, 2.08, 2.85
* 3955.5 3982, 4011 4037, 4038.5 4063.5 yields -0.232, 1.57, 3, 2.85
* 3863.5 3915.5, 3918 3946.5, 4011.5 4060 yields 0.428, 1.8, 1.43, 2.94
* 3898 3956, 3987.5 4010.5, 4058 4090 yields -0.214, 1.76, 2.79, 2.84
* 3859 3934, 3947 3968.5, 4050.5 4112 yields 0.196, 1.73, 1.73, 2.79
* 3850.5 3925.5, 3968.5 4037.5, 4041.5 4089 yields -0.058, 1.76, 2.61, 2.84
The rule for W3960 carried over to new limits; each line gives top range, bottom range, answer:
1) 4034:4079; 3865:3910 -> 1.60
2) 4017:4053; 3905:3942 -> 1.81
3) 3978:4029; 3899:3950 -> 1.62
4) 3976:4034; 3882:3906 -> 1.50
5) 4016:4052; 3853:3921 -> 1.69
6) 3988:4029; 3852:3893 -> 1.88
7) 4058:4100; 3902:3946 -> 1.70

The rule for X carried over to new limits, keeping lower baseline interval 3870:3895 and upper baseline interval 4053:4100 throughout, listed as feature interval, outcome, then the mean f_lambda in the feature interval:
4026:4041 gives -0.171 mag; 3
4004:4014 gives -0.231 mag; 2.99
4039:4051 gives -0.126 mag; 2.96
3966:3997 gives 0.129 mag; 2.01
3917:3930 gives 0.080 mag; 1.76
